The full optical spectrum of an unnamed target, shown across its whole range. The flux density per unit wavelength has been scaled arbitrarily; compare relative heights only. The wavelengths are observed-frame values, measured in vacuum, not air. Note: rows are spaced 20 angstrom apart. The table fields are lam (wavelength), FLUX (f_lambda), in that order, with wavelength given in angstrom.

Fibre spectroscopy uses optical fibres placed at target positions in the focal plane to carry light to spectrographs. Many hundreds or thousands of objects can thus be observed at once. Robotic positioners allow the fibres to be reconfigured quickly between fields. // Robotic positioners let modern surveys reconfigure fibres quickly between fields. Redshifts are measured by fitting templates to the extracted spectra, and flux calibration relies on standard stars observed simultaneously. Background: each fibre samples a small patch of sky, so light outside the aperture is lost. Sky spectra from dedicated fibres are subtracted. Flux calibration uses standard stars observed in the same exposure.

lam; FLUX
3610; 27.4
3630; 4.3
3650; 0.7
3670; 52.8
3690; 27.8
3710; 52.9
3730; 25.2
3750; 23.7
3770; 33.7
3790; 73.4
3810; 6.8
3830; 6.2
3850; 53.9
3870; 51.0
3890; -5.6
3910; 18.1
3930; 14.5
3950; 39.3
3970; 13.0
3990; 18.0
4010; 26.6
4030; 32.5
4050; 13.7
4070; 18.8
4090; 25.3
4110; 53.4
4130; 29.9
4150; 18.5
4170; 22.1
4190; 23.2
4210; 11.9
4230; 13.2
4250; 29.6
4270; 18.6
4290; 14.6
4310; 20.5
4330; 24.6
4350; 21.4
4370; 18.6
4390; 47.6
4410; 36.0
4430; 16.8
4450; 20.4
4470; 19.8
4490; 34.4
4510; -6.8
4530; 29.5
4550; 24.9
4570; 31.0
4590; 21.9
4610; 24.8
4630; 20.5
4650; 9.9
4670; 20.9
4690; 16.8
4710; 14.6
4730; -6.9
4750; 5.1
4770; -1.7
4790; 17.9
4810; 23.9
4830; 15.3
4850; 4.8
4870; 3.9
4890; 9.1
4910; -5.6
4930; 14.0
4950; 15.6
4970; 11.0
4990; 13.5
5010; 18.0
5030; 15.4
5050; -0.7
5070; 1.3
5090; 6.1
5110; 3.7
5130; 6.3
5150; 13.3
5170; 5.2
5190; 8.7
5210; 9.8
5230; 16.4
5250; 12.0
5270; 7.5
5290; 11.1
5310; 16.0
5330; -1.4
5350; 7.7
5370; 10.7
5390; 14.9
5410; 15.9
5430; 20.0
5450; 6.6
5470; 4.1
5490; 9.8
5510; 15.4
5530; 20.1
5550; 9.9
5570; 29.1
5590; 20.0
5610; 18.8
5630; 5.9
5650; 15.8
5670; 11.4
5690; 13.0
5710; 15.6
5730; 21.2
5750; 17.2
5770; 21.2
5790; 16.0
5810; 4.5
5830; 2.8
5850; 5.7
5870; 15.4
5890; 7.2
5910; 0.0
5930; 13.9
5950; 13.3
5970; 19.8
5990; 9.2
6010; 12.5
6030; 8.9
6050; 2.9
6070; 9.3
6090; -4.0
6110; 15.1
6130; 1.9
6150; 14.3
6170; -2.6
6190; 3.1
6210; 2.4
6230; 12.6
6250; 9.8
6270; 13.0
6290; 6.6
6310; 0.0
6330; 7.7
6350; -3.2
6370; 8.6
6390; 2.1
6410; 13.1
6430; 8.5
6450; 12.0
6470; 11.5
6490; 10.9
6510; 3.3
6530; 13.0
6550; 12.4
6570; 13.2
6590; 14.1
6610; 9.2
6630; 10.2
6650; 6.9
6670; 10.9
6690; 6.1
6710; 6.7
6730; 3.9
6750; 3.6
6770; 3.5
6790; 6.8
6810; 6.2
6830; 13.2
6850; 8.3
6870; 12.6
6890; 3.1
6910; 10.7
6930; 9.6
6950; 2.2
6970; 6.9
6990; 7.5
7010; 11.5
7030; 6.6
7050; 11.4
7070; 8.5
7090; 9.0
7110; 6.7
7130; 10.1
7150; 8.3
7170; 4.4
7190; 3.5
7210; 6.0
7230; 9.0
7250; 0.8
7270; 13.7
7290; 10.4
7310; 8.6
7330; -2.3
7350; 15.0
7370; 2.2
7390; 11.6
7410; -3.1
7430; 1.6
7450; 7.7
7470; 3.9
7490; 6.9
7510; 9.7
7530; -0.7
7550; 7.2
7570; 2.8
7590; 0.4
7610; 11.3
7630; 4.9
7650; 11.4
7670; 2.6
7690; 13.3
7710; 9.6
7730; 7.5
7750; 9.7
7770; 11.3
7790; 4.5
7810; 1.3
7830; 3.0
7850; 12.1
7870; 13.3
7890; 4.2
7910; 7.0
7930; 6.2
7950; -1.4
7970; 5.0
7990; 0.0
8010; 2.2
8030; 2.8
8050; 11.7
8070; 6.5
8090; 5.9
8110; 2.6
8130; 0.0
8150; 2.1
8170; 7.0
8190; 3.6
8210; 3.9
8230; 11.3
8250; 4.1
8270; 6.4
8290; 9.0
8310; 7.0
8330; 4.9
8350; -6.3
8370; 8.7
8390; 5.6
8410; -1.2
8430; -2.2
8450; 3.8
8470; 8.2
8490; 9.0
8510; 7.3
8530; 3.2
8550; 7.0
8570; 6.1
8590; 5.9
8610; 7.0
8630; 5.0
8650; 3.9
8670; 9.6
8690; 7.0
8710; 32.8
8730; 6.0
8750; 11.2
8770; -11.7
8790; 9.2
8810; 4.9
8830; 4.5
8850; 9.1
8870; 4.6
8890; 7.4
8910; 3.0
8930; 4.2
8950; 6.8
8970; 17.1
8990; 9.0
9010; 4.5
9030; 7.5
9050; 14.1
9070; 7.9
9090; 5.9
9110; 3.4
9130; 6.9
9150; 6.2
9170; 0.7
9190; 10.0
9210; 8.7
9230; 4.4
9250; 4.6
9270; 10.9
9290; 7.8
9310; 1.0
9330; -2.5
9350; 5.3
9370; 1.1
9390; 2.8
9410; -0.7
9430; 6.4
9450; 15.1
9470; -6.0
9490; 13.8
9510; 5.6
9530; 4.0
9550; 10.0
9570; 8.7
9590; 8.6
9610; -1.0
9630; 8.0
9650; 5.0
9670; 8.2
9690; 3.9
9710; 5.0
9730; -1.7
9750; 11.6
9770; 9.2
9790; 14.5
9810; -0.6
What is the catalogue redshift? 1.337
